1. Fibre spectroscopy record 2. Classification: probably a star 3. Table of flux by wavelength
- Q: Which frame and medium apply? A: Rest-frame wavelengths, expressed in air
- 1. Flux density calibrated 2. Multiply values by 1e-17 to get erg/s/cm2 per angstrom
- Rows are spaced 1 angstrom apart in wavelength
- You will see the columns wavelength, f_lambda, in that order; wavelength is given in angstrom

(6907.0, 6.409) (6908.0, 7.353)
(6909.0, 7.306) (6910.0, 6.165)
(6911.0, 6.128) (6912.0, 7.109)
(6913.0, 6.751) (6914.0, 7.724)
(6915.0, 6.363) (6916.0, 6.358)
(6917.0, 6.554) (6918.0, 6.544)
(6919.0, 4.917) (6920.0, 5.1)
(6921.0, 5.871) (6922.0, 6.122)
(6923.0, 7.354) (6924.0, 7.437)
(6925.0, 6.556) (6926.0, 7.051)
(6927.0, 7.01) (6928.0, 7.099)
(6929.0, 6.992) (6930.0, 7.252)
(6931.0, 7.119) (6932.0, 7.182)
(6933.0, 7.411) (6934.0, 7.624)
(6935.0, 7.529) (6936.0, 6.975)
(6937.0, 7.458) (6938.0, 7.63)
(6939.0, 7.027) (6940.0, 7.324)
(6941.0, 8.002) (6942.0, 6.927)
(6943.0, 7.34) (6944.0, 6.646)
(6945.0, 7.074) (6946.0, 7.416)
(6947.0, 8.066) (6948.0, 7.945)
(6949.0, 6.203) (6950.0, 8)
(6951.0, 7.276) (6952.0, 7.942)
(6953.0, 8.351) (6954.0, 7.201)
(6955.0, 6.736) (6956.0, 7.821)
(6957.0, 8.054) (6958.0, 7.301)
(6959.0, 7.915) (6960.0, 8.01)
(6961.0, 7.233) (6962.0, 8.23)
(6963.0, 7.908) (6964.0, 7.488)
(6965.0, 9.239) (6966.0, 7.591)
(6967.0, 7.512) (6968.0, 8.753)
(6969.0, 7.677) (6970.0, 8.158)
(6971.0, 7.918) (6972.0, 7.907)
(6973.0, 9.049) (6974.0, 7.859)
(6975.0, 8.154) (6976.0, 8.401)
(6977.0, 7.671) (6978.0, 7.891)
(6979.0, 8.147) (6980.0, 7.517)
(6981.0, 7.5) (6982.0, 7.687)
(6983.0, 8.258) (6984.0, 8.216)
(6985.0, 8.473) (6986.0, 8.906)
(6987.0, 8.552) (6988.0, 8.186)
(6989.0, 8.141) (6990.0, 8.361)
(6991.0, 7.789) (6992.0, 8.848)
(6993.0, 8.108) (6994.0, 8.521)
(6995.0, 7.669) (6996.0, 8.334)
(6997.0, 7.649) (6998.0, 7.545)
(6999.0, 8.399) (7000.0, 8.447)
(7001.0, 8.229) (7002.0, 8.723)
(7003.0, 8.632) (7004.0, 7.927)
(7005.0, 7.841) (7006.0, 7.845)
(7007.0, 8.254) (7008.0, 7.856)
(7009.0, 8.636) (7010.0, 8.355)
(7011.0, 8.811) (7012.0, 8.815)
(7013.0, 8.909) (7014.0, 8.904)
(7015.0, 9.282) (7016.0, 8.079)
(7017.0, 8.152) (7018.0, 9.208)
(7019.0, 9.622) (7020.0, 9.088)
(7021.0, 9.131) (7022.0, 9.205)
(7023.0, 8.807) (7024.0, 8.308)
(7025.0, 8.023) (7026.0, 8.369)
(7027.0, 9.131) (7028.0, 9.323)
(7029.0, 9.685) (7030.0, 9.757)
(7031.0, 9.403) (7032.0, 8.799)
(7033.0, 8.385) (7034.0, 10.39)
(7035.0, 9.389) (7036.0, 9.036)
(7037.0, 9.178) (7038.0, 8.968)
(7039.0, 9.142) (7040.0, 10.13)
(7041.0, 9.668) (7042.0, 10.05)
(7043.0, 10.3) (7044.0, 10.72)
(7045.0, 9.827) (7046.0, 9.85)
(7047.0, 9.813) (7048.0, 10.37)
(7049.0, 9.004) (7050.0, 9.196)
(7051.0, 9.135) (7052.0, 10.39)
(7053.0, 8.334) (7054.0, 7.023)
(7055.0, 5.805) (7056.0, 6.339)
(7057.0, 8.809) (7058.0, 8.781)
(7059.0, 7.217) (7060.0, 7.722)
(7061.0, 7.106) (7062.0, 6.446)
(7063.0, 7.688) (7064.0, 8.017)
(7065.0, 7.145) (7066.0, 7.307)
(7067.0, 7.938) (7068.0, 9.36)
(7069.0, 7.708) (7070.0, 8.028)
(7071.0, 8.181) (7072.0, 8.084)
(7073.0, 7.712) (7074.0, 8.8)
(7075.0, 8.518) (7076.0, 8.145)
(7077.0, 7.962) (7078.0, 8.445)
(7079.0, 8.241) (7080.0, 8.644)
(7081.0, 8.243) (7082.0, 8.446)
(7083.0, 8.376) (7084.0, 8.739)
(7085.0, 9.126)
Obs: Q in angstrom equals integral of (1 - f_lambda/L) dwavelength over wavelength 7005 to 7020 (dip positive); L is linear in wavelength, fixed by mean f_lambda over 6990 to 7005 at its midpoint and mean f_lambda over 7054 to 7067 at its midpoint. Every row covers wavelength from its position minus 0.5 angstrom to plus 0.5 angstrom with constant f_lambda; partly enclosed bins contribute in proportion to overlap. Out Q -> -1.2 angstrom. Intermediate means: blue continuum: 8.19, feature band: 8.61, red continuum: 7.37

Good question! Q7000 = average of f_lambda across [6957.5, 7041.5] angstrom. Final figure 8.46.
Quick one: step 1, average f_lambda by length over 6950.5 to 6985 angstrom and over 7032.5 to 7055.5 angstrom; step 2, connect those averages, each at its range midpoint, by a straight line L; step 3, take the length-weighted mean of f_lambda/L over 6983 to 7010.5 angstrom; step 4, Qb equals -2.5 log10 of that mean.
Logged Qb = 0.03 mag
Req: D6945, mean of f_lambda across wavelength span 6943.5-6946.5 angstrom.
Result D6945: 7.05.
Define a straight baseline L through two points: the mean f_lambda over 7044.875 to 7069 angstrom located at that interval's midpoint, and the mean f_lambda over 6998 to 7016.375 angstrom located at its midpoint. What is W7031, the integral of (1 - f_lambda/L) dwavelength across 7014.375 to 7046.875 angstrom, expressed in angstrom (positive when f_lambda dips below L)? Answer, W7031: -3.6 angstrom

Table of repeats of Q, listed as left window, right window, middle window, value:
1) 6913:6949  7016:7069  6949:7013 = -2.2 angstrom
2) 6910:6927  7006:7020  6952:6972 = -0.9 angstrom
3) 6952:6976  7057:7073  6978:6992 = -0.4 angstrom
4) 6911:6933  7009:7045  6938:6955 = -0.3 angstrom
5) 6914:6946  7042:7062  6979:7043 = -4.3 angstrom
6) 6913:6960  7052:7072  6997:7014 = -2.0 angstrom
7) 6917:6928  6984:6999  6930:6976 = -2.7 angstrom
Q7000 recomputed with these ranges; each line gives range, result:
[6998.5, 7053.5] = 9.04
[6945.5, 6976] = 7.84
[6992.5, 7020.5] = 8.42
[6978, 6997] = 8.16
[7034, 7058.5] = 9.16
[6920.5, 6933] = 6.94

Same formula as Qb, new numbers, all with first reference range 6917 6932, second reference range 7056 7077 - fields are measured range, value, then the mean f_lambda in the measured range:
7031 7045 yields -0.242 mag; 9.56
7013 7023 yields -0.198 mag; 8.95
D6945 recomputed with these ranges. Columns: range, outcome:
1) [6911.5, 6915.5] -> 6.99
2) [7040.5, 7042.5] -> 9.86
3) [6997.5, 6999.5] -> 7.97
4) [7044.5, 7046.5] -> 9.84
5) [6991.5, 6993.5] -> 8.48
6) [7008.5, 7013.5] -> 8.71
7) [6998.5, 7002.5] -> 8.45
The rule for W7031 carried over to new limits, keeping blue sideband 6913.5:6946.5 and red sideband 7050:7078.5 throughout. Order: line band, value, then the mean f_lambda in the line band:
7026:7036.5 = -2.2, 9.28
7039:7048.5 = -2.7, 10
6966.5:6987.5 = -2.3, 8.11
